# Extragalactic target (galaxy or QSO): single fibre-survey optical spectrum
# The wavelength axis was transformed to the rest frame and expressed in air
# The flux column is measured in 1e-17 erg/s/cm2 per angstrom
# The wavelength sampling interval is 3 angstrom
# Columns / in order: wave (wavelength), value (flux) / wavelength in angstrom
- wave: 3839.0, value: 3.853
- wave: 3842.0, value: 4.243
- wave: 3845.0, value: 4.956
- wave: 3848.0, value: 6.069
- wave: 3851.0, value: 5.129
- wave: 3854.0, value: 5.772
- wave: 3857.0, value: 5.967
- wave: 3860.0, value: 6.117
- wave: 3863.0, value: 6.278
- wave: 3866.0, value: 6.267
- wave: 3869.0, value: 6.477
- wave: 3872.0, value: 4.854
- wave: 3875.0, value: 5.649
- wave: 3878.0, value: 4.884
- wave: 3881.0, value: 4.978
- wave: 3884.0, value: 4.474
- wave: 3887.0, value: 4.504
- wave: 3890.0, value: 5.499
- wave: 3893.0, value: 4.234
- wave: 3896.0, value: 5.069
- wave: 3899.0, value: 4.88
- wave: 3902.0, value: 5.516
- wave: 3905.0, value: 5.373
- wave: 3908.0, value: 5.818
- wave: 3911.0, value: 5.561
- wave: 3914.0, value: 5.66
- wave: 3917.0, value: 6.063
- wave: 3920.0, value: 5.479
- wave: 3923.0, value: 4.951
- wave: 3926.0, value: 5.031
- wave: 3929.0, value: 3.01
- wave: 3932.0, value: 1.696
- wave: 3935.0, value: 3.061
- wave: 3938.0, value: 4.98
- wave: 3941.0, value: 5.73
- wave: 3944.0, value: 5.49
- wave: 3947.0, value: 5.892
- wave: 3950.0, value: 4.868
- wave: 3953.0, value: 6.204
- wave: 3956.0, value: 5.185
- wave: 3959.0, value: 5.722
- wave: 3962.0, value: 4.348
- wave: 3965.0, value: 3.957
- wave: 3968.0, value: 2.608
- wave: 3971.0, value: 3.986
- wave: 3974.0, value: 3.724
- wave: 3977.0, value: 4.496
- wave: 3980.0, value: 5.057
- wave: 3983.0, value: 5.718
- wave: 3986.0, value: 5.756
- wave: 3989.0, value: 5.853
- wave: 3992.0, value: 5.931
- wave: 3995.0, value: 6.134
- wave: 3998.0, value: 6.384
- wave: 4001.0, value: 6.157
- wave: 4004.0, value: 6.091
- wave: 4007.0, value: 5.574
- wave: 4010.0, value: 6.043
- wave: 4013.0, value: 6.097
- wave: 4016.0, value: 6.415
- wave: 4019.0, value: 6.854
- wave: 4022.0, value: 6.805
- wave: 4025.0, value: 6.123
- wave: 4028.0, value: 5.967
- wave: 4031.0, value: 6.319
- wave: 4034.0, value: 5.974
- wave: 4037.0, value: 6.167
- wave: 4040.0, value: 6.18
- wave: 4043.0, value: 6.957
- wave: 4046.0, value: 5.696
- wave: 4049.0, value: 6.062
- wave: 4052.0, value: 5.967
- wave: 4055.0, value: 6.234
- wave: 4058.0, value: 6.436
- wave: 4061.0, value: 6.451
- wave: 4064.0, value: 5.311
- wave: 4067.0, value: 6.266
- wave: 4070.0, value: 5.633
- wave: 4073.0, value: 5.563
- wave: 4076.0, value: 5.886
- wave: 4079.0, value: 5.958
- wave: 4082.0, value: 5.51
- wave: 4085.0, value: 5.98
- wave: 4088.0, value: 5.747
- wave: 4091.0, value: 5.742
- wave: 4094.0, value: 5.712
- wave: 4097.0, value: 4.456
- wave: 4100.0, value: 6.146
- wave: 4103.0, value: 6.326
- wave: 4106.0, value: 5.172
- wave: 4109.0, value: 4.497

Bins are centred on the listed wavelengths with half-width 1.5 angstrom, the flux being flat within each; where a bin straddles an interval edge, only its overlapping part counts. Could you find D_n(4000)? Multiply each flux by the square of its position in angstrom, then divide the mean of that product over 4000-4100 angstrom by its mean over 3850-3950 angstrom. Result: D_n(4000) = 1.26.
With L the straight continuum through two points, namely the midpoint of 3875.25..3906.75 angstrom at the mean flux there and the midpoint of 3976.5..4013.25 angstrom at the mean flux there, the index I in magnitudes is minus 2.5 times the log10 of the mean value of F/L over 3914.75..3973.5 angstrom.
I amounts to 0.16 mag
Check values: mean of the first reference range 4.98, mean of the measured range 4.64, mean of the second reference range 5.82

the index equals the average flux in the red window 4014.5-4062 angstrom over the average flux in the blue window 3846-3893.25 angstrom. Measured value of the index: 1.1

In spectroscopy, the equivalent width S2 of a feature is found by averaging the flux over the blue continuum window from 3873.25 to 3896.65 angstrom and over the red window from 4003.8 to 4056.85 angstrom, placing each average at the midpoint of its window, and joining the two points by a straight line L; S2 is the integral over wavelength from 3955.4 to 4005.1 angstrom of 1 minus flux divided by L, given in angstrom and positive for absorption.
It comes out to 5.6 angstrom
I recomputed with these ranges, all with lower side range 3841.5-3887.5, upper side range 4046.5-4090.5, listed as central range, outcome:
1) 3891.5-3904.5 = 0.119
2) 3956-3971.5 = 0.319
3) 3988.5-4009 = -0.049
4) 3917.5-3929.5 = 0.149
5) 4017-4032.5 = -0.105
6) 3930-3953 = 0.219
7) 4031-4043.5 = -0.075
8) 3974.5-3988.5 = 0.106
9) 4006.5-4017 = -0.049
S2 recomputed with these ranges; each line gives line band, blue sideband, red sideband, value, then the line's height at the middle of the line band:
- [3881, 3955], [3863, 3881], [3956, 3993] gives 3.8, 5.24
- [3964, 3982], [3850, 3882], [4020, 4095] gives 5.7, 5.88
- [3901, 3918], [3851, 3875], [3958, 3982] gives -1.6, 5.17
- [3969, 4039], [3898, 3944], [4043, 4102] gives -4.7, 5.42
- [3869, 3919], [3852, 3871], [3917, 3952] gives 1.7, 5.45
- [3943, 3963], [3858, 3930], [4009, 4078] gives 0.8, 5.63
